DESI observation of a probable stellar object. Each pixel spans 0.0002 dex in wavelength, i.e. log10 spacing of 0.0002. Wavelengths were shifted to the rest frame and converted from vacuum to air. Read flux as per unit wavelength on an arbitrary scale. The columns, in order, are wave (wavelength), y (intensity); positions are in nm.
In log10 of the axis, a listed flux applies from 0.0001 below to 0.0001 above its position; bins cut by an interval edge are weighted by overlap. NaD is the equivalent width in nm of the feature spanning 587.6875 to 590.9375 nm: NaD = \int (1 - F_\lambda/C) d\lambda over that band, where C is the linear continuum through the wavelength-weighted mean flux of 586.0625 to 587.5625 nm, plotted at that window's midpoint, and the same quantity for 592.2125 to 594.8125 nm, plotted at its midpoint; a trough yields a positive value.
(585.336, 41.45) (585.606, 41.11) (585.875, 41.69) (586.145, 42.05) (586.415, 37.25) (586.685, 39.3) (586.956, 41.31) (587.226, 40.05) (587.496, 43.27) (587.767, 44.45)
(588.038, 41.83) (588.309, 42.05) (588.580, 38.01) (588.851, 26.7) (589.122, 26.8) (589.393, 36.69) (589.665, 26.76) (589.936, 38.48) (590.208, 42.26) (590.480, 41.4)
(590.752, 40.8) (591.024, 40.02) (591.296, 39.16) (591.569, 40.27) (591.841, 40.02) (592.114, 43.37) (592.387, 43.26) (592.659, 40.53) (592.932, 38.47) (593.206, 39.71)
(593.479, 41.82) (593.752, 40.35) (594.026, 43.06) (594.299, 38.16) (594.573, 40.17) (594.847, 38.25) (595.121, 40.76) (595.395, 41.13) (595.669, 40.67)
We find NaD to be 0.268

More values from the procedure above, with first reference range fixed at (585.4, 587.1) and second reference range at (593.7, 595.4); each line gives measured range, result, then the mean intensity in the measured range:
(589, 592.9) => 0.17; 38.6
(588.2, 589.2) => 0.17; 33.5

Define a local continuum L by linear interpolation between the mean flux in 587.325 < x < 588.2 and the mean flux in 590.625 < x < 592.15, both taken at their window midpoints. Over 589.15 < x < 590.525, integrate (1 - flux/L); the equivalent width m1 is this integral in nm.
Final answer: 0.18 nm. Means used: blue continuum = 43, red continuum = 40.4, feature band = 36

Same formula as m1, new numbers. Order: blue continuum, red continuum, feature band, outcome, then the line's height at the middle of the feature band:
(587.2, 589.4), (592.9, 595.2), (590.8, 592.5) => -0.08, 39.1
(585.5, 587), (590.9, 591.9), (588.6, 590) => 0.31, 40.1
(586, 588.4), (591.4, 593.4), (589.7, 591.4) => 0.06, 41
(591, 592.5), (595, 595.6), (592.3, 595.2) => 0.04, 41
